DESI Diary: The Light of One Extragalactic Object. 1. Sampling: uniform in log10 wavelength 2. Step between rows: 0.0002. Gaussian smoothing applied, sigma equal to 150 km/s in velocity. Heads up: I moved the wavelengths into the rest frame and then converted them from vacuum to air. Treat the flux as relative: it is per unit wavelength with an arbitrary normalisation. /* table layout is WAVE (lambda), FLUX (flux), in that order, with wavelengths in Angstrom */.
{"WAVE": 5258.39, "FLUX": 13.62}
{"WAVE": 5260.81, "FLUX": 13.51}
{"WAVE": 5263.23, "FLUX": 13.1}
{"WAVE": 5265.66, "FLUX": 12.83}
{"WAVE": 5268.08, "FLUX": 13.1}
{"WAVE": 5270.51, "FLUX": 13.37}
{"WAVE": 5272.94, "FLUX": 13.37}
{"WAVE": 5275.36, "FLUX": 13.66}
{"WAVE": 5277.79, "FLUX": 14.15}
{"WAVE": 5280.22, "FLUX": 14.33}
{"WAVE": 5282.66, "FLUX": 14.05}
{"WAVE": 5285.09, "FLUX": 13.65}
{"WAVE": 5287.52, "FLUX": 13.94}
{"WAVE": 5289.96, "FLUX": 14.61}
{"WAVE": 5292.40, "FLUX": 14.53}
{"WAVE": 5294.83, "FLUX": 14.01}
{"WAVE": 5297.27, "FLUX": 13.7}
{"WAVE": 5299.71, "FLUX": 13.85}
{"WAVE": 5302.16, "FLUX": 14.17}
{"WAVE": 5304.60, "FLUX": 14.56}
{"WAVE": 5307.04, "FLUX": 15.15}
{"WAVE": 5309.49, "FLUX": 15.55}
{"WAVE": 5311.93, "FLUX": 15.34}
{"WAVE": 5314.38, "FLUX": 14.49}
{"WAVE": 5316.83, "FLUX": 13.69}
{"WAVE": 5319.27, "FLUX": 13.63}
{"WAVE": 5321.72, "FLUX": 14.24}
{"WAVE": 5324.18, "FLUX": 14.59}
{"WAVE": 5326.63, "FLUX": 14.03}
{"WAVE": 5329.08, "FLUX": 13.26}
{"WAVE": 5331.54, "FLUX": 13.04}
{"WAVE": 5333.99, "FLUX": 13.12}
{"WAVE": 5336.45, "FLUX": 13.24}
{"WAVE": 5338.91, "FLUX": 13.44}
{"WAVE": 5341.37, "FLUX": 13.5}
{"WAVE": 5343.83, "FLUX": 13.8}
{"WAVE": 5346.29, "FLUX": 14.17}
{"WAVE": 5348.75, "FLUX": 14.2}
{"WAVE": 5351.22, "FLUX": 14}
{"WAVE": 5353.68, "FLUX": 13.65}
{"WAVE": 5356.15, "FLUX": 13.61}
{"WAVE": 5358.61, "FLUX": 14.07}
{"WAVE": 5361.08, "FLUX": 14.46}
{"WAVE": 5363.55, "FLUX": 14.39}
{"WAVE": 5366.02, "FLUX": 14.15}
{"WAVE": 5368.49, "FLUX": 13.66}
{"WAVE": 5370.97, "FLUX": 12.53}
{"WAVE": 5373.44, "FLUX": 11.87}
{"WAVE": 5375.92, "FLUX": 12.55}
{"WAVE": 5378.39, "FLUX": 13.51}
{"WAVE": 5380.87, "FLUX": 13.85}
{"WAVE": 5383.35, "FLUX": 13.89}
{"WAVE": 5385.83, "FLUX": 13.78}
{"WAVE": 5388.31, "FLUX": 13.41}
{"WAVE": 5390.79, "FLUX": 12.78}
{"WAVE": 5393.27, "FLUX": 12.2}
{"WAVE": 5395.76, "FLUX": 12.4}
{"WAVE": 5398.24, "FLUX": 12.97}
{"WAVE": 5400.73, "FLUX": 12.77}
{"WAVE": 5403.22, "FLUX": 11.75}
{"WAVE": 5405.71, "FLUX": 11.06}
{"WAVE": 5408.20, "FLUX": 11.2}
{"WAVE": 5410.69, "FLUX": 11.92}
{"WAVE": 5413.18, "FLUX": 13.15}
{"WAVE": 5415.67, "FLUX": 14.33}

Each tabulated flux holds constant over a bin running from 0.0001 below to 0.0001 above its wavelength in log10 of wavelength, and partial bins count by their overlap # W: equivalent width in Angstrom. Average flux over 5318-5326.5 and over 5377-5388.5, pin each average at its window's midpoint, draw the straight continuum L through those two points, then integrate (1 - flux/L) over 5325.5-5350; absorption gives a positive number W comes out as 0.8 Angstrom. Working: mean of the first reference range 14.1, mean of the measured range 13.6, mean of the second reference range 13.7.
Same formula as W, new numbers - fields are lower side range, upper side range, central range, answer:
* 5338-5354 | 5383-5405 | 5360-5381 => -0.2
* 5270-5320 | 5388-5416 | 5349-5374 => -1.2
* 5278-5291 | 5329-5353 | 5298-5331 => -1.1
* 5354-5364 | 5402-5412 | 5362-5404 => -1.1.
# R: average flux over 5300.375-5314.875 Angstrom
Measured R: 14.9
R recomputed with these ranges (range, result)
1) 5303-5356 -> 14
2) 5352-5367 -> 14.1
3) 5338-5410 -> 13.2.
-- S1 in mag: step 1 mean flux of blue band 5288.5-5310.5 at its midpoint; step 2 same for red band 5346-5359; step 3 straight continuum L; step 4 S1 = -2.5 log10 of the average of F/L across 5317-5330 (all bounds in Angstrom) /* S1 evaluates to 0.02 mag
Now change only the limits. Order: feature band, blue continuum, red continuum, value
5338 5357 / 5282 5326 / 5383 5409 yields -0.03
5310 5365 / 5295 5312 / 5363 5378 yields -0.01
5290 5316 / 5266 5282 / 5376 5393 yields -0.07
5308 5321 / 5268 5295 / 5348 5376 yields -0.06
